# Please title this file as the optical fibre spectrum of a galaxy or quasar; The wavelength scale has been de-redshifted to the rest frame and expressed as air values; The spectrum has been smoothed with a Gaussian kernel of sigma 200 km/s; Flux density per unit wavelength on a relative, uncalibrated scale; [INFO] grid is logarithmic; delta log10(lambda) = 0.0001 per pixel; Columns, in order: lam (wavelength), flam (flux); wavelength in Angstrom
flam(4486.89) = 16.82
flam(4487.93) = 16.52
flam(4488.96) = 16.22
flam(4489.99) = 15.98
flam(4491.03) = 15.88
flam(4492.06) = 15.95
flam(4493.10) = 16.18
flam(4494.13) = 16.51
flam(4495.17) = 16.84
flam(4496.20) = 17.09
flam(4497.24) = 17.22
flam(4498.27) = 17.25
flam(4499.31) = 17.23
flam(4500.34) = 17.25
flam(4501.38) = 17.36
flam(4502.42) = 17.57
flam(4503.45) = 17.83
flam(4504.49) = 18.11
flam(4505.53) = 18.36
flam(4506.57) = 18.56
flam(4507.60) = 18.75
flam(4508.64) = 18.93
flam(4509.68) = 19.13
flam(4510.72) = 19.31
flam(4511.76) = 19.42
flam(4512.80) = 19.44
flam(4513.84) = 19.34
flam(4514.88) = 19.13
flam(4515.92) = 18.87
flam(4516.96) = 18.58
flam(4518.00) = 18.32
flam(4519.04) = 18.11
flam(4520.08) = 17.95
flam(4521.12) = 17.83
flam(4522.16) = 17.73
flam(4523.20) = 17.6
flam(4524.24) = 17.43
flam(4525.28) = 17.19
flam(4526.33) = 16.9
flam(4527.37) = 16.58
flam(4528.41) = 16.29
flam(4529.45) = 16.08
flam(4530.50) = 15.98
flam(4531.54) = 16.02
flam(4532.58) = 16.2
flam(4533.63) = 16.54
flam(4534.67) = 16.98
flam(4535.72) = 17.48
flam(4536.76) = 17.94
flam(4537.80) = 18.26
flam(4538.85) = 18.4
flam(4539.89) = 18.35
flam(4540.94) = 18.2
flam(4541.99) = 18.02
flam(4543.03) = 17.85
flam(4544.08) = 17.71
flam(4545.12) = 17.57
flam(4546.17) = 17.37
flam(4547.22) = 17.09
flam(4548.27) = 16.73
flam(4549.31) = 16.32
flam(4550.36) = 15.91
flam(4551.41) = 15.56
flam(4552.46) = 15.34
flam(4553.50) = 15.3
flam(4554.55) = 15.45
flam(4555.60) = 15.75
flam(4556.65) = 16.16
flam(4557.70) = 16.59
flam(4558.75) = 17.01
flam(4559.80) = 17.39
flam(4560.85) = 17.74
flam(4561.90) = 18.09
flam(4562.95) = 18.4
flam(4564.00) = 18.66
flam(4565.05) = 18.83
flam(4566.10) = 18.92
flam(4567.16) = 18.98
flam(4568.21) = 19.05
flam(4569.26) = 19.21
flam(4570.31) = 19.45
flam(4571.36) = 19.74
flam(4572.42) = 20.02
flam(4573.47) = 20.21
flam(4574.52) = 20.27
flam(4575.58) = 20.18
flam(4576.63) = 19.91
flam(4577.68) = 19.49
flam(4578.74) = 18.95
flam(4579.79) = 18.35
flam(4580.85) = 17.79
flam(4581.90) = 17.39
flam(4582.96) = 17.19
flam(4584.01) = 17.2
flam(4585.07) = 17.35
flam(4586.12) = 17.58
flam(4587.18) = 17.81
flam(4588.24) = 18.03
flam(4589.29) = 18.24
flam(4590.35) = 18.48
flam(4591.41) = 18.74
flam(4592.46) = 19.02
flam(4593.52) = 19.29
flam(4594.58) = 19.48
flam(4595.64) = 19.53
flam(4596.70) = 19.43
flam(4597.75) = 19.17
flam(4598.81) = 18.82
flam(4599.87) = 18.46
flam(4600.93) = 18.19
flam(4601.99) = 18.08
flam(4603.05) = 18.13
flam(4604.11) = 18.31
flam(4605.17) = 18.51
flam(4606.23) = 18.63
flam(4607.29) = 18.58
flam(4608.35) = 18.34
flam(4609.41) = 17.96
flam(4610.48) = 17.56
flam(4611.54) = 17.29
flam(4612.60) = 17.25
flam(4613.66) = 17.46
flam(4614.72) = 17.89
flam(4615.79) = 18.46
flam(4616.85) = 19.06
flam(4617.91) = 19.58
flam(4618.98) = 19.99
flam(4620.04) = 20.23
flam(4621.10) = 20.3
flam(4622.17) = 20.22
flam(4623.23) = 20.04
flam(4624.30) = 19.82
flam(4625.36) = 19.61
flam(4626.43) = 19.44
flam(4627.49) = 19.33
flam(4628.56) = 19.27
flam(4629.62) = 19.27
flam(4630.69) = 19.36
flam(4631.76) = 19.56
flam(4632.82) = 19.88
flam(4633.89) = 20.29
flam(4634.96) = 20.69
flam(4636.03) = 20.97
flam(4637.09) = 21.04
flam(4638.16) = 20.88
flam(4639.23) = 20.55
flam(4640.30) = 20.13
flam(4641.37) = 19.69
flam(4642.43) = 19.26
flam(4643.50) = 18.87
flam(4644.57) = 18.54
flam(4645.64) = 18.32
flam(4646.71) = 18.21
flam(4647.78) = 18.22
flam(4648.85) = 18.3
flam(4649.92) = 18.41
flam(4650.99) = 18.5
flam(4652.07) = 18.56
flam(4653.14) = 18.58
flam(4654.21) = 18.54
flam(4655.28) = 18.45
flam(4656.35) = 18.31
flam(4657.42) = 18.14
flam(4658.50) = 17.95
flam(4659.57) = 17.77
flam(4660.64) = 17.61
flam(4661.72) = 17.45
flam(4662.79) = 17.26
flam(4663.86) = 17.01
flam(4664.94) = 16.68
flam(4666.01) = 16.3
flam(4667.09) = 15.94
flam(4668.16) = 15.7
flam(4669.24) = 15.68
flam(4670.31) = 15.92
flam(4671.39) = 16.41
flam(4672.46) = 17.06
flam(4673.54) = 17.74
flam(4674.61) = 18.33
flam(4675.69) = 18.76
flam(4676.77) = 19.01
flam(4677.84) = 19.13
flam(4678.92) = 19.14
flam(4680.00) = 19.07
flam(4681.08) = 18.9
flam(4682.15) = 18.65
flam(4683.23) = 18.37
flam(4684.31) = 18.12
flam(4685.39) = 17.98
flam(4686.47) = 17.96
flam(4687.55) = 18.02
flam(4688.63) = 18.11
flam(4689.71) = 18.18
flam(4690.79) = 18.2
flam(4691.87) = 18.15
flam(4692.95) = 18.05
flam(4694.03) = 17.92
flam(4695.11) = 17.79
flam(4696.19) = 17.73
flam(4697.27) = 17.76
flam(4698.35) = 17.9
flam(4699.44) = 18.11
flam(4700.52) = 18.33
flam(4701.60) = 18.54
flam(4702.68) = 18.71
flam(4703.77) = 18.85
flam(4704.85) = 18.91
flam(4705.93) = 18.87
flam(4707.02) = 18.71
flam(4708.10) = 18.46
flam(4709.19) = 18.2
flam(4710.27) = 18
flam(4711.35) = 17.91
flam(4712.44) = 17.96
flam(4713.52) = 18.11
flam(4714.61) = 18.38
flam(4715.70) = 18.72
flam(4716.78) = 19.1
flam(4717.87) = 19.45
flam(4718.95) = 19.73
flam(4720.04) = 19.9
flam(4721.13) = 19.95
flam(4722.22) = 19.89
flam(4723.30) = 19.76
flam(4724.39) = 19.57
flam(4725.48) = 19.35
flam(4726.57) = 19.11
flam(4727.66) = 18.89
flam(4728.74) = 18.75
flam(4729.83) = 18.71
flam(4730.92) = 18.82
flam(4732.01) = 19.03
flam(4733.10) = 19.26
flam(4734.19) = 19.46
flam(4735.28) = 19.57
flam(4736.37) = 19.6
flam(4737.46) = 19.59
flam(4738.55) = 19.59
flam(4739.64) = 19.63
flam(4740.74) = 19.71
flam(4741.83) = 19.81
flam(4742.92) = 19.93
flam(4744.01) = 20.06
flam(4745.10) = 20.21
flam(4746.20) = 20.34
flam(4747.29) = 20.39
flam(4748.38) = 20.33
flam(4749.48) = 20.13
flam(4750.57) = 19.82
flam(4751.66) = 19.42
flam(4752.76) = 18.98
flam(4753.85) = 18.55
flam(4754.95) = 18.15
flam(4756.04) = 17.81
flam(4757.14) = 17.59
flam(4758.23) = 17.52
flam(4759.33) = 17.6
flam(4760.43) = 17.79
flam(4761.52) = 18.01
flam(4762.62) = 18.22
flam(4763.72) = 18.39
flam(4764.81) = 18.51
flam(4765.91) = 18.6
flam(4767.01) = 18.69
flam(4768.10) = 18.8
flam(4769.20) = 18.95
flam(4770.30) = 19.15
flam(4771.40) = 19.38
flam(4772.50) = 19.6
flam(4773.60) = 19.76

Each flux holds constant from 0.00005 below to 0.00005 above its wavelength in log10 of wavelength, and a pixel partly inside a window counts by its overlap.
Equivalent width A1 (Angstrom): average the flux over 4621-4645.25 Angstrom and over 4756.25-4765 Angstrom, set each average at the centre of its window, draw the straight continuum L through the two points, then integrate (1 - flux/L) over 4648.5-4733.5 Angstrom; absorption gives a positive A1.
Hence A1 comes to 3.1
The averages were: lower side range 19.9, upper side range 17.9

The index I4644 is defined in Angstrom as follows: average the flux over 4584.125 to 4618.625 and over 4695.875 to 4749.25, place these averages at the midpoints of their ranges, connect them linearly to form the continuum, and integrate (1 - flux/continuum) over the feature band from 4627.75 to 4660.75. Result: -0.9 Angstrom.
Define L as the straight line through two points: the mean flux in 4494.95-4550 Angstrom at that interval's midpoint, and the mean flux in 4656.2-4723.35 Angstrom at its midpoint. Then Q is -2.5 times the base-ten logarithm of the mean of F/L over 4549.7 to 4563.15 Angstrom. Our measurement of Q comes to 0.08 mag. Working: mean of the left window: 17.7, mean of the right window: 18.1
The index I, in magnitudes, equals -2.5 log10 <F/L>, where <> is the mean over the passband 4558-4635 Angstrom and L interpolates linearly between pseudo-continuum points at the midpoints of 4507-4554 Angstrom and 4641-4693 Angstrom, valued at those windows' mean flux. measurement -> -0.06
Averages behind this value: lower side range 17.6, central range 18.8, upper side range 18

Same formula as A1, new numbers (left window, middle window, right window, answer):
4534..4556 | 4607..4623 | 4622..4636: 0.5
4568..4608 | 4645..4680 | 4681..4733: 1.7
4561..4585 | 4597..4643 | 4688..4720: -1.2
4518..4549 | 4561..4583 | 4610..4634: -1.1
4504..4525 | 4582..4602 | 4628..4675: 0.0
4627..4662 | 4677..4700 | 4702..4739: 0.9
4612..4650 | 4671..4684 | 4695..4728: 0.4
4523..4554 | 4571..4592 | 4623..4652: -0.7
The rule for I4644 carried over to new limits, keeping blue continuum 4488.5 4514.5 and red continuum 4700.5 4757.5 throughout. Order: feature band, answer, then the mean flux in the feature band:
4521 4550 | 1.1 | 17.2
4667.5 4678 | 0.8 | 17.3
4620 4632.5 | -0.8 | 19.7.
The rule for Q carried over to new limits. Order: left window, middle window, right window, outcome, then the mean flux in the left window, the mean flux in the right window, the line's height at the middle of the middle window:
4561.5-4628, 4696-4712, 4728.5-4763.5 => 0.040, 18.8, 19.1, 19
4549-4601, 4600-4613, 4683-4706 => 0.006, 18.2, 18.2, 18.2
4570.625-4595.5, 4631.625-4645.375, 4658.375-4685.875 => -0.113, 18.7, 17.6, 18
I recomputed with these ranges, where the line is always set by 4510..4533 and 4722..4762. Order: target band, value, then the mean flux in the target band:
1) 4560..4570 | -0.03 mag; 18.6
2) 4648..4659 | 0.02 mag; 18.4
